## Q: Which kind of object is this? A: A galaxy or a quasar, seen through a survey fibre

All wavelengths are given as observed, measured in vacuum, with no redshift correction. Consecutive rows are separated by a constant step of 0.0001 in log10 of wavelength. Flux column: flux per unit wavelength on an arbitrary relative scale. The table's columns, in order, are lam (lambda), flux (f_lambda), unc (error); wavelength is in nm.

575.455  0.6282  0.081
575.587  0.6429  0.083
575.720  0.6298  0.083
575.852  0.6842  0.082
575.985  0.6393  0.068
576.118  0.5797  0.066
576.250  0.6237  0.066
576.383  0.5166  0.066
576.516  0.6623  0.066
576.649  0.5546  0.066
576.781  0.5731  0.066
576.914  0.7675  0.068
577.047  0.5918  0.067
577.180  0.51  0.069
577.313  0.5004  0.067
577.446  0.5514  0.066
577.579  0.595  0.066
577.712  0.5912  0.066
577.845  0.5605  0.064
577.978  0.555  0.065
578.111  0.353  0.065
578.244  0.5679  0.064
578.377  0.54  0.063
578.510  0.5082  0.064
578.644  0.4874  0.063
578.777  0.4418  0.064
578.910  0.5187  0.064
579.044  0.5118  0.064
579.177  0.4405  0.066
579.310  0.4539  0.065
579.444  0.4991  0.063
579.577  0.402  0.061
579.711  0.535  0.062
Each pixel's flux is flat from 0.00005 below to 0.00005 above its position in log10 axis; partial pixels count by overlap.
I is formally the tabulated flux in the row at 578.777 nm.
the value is 0.4418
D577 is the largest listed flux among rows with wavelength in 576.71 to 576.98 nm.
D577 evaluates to 0.7675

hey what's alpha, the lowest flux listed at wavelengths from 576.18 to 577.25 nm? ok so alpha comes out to 0.51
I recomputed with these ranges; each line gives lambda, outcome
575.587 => 0.6429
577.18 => 0.51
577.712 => 0.5912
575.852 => 0.6842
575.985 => 0.6393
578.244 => 0.5679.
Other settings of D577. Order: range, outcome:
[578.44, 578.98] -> 0.5187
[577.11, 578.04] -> 0.595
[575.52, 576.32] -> 0.6842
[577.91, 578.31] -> 0.5679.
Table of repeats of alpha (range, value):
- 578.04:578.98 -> 0.353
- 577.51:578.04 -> 0.555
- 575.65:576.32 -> 0.5797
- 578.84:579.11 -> 0.5118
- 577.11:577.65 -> 0.5004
